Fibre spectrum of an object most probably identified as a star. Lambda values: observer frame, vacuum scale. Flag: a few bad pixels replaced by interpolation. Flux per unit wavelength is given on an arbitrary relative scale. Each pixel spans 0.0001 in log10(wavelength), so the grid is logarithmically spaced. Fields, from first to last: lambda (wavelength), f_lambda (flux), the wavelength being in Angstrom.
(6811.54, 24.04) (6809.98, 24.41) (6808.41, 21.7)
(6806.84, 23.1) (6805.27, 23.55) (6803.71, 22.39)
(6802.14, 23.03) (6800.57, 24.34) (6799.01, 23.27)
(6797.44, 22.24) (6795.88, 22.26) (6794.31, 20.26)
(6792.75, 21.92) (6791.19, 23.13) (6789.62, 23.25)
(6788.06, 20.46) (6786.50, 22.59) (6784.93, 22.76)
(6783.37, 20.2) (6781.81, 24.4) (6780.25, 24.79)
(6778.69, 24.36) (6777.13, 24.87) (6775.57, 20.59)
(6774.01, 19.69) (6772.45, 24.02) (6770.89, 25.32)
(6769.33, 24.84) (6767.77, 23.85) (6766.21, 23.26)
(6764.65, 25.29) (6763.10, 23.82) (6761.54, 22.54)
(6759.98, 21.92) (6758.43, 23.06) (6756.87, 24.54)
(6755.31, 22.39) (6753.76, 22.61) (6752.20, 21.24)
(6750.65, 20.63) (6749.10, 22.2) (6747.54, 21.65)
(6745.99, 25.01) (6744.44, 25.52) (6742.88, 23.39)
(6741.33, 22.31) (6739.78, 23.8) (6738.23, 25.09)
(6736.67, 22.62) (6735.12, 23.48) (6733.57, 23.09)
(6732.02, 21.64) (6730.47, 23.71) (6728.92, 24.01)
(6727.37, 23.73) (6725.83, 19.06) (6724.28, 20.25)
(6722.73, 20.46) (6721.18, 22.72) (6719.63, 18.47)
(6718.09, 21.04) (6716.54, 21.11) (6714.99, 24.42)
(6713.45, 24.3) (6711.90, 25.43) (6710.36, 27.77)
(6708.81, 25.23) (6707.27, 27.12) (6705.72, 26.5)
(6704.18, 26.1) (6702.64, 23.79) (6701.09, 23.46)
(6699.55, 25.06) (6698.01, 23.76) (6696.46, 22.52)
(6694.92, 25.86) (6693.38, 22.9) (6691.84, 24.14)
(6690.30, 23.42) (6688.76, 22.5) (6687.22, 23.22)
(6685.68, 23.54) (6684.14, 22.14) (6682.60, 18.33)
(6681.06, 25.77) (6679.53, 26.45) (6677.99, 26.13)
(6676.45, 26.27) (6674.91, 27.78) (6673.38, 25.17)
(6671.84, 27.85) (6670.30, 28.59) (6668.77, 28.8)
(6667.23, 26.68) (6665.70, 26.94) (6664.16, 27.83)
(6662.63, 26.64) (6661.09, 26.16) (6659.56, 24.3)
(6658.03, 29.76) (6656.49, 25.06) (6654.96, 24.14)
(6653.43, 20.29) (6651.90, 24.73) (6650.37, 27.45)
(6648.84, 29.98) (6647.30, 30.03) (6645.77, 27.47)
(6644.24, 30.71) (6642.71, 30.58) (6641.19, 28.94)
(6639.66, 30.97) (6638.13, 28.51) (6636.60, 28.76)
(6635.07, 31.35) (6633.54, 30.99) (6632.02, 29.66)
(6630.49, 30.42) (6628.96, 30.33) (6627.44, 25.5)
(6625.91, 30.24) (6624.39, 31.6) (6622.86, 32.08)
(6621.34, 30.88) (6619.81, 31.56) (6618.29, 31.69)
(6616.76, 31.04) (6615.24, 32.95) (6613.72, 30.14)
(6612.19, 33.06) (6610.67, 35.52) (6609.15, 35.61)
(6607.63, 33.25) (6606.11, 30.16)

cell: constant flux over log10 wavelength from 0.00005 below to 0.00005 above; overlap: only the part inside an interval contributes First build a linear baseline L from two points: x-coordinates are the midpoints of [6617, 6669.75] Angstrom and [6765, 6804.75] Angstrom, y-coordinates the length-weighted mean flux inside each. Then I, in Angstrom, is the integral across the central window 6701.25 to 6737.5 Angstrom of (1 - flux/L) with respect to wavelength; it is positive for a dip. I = 3.2 Angstrom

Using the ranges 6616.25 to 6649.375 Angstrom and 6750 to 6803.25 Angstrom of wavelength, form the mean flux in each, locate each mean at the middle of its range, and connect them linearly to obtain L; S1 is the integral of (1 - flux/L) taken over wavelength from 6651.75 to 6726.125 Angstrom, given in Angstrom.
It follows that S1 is 7.6 Angstrom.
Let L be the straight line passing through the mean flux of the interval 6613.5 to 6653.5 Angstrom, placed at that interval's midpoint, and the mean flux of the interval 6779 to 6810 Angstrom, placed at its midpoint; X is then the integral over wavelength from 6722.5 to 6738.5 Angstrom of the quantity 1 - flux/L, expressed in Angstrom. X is 1.9 Angstrom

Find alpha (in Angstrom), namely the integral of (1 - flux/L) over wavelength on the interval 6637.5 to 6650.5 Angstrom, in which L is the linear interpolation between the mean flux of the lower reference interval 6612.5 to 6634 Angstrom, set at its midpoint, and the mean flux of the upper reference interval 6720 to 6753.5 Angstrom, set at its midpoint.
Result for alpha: -0.1 Angstrom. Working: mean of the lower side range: 30.7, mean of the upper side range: 22.6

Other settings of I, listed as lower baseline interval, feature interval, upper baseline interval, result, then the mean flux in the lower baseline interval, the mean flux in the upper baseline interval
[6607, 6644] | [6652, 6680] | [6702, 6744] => 1.5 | 31.1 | 23.4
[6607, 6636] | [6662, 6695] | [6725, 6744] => 2.3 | 31.4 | 23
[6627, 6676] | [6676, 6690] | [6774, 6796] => 1.5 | 27.9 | 22.5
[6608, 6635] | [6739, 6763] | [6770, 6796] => 1.5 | 31.4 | 22.7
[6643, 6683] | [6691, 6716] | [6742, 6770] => 0.3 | 26.6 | 23.2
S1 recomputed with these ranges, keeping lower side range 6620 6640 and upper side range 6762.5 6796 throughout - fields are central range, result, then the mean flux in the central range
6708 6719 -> 0.9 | 24.1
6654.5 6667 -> 1.0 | 26.4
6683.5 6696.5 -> 1.8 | 23.4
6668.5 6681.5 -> 0.5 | 27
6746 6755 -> 0.9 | 22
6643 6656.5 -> 1.1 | 26.9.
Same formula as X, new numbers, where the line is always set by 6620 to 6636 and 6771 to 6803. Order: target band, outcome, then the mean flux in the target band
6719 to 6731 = 1.92 Angstrom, 21.5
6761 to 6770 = -0.09 Angstrom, 24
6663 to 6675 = 0.40 Angstrom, 27.4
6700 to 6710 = 0.44 Angstrom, 25.4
